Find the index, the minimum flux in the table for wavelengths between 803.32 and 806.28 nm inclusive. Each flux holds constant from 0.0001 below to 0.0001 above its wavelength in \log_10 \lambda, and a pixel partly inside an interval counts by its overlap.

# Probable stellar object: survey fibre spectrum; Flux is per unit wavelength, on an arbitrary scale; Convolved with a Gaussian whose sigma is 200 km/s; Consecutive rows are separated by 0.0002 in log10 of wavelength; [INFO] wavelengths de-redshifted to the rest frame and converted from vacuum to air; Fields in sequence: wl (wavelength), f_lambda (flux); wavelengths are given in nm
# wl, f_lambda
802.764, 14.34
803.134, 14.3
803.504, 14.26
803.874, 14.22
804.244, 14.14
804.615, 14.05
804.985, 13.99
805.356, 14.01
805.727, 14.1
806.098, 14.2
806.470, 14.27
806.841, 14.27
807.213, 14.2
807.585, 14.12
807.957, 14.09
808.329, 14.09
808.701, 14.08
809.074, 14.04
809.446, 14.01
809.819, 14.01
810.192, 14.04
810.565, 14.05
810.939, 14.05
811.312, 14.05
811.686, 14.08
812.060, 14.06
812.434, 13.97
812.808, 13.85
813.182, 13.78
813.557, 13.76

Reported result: 13.99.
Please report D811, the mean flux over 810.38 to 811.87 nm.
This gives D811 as 14.1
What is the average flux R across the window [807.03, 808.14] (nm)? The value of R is 14.1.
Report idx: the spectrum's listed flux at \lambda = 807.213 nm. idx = 14.2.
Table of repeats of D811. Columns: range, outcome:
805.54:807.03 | 14.2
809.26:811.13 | 14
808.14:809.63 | 14.1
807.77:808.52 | 14.1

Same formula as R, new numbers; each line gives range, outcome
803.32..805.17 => 14.1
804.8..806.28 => 14.1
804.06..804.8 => 14.1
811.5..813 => 14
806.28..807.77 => 14.2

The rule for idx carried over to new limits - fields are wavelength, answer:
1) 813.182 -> 13.78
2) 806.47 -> 14.27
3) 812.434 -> 13.97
